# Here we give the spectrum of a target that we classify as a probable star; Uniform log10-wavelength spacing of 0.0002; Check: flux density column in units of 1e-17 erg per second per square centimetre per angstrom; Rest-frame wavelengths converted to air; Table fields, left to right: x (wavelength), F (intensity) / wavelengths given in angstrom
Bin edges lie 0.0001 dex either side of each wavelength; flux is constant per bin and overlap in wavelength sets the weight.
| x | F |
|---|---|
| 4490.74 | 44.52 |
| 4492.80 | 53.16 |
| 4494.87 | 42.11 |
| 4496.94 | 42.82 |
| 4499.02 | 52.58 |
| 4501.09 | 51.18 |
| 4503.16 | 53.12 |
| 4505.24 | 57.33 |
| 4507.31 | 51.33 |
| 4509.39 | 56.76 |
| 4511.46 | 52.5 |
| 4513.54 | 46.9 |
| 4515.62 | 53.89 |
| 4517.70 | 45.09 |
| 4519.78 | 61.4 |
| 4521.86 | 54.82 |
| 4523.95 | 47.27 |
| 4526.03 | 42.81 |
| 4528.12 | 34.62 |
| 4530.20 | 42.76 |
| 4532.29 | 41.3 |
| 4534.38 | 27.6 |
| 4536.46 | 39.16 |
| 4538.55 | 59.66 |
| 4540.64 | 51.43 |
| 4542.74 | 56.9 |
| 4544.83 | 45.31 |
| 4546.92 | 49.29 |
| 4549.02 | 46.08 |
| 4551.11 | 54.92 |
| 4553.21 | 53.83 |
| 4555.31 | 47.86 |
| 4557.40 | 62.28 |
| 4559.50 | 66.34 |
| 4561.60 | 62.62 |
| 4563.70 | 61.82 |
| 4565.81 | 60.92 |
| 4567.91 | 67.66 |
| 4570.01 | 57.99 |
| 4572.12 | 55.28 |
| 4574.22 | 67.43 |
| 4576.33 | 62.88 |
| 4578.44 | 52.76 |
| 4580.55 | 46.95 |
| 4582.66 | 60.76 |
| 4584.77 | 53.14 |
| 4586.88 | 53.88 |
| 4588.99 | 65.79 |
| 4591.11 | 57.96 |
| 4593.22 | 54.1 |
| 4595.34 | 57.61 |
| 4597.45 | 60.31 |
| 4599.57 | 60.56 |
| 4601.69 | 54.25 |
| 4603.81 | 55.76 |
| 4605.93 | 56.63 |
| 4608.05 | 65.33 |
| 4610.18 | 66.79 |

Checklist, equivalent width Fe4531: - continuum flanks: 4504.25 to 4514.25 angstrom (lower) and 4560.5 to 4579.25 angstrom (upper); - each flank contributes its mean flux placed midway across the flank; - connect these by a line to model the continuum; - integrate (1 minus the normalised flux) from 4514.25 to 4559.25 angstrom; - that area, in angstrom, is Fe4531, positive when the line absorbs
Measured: 6.3 angstrom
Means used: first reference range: 53.2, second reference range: 61.1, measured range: 48.8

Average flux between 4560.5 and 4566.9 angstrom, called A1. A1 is 61.8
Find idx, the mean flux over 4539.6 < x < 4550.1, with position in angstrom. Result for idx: 49.8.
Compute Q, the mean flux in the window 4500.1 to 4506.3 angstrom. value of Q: 53.9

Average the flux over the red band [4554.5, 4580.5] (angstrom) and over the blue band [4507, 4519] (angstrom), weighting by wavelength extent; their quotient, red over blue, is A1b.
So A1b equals 1.2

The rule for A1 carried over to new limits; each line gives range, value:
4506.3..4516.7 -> 52.3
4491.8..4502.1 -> 48.3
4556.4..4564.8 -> 63.2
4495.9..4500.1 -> 47.7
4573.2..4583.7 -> 58.1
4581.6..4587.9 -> 56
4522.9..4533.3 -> 41.7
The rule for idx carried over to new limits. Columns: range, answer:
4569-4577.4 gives 60.9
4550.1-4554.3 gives 54.2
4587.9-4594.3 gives 59.2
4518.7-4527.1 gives 51.5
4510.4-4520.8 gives 52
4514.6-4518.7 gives 49.5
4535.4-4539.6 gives 49.4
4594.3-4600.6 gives 59.5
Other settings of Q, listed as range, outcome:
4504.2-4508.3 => 54.4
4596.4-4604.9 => 57.7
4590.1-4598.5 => 57.5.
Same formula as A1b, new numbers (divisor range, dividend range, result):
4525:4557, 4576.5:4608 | 1.22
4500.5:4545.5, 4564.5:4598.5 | 1.20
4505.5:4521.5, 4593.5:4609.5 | 1.11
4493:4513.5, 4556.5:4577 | 1.23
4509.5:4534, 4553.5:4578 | 1.28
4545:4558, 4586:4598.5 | 1.13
